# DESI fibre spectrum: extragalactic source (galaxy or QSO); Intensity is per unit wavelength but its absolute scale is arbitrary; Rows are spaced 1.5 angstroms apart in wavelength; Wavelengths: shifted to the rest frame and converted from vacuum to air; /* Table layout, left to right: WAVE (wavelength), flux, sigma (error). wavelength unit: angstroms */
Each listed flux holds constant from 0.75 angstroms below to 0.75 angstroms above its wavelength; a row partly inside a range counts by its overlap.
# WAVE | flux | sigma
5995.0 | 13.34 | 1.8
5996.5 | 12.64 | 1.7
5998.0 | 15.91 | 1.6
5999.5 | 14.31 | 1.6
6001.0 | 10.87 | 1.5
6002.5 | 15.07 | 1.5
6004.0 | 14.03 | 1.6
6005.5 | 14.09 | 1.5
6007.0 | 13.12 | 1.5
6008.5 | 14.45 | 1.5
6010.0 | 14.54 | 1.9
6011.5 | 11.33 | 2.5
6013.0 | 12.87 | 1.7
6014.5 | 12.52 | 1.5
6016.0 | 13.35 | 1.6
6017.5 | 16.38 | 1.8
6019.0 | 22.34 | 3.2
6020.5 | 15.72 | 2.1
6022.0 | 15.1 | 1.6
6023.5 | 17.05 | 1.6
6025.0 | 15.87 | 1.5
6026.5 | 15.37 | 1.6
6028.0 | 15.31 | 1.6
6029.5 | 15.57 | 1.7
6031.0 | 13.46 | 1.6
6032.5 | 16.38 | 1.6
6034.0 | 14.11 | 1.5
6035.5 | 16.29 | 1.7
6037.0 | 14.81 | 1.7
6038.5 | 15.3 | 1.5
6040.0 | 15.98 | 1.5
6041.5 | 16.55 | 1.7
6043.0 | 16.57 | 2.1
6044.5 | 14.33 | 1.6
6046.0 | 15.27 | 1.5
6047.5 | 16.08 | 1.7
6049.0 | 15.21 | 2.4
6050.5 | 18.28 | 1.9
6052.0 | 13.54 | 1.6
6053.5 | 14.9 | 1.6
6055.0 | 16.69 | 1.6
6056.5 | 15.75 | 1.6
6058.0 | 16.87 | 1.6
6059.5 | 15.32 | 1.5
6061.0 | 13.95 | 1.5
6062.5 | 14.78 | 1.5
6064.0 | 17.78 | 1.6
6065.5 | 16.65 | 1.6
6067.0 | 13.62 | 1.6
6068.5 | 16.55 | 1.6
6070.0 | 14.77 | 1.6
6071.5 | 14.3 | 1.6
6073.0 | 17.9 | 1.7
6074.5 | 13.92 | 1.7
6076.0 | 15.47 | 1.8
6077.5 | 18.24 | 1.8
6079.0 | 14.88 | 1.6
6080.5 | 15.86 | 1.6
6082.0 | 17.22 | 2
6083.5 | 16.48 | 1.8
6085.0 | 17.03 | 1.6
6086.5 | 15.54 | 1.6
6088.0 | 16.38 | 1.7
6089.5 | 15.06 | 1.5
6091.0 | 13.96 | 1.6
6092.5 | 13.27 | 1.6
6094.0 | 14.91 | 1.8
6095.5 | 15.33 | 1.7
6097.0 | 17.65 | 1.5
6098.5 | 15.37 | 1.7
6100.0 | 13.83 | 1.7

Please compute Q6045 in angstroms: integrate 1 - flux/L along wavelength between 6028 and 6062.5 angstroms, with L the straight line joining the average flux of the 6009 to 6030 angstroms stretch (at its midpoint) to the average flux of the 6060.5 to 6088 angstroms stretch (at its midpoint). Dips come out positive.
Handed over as 0.1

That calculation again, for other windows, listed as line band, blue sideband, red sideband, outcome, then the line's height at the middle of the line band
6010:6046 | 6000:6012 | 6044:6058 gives -1.88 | 14.6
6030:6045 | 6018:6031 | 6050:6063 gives 0.58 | 16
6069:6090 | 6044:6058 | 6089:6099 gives -0.94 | 15.3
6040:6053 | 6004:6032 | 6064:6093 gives -0.38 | 15.3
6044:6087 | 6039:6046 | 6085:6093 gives -0.95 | 15.4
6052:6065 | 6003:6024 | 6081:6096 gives -0.36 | 15.2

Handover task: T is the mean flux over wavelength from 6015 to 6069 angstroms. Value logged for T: 15.7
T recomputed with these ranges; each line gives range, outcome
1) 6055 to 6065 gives 15.8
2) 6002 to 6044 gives 15.1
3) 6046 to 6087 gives 15.8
